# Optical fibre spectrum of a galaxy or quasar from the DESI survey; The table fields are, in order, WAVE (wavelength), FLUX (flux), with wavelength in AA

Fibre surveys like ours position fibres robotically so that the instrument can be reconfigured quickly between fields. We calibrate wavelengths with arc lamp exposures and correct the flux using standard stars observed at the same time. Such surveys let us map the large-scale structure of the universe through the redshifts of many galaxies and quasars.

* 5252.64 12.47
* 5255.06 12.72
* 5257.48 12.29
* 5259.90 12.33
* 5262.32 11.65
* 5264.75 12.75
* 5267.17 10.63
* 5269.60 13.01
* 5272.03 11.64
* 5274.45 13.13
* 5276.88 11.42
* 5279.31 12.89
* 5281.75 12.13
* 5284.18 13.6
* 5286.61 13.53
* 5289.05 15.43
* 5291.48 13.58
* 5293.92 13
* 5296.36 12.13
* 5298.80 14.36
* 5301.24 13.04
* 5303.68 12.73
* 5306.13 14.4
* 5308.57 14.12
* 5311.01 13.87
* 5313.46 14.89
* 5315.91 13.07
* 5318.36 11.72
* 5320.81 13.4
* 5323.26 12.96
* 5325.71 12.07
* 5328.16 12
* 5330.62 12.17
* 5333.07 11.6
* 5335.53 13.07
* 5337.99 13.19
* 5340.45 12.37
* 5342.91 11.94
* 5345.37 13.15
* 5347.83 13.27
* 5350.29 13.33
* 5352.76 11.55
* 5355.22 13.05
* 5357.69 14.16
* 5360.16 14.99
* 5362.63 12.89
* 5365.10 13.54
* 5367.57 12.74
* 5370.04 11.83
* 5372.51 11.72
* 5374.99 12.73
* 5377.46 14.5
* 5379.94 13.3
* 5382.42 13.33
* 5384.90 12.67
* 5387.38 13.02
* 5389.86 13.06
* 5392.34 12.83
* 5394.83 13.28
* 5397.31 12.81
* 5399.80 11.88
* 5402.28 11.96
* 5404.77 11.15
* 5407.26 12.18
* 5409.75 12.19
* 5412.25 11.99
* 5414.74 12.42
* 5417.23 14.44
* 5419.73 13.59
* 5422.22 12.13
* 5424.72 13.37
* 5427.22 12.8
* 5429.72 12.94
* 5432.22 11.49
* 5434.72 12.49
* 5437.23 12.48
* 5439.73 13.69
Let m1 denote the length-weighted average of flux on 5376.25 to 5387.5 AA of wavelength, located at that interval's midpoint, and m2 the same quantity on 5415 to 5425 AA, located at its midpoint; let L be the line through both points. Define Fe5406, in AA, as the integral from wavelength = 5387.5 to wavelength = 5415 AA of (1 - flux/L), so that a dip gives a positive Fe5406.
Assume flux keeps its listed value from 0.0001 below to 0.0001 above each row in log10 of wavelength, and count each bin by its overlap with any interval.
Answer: 2.01 AA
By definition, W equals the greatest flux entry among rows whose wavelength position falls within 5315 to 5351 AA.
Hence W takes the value 13.4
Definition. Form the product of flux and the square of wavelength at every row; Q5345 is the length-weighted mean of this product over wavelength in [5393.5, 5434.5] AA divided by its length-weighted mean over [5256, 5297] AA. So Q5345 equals 1.0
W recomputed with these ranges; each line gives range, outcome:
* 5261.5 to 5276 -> 13.13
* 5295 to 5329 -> 14.89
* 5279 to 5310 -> 15.43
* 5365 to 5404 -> 14.5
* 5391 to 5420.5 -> 14.44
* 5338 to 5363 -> 14.99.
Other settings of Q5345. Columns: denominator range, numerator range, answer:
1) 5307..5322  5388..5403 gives 0.97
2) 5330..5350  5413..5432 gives 1.06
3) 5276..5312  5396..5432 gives 0.98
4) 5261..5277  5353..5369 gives 1.15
